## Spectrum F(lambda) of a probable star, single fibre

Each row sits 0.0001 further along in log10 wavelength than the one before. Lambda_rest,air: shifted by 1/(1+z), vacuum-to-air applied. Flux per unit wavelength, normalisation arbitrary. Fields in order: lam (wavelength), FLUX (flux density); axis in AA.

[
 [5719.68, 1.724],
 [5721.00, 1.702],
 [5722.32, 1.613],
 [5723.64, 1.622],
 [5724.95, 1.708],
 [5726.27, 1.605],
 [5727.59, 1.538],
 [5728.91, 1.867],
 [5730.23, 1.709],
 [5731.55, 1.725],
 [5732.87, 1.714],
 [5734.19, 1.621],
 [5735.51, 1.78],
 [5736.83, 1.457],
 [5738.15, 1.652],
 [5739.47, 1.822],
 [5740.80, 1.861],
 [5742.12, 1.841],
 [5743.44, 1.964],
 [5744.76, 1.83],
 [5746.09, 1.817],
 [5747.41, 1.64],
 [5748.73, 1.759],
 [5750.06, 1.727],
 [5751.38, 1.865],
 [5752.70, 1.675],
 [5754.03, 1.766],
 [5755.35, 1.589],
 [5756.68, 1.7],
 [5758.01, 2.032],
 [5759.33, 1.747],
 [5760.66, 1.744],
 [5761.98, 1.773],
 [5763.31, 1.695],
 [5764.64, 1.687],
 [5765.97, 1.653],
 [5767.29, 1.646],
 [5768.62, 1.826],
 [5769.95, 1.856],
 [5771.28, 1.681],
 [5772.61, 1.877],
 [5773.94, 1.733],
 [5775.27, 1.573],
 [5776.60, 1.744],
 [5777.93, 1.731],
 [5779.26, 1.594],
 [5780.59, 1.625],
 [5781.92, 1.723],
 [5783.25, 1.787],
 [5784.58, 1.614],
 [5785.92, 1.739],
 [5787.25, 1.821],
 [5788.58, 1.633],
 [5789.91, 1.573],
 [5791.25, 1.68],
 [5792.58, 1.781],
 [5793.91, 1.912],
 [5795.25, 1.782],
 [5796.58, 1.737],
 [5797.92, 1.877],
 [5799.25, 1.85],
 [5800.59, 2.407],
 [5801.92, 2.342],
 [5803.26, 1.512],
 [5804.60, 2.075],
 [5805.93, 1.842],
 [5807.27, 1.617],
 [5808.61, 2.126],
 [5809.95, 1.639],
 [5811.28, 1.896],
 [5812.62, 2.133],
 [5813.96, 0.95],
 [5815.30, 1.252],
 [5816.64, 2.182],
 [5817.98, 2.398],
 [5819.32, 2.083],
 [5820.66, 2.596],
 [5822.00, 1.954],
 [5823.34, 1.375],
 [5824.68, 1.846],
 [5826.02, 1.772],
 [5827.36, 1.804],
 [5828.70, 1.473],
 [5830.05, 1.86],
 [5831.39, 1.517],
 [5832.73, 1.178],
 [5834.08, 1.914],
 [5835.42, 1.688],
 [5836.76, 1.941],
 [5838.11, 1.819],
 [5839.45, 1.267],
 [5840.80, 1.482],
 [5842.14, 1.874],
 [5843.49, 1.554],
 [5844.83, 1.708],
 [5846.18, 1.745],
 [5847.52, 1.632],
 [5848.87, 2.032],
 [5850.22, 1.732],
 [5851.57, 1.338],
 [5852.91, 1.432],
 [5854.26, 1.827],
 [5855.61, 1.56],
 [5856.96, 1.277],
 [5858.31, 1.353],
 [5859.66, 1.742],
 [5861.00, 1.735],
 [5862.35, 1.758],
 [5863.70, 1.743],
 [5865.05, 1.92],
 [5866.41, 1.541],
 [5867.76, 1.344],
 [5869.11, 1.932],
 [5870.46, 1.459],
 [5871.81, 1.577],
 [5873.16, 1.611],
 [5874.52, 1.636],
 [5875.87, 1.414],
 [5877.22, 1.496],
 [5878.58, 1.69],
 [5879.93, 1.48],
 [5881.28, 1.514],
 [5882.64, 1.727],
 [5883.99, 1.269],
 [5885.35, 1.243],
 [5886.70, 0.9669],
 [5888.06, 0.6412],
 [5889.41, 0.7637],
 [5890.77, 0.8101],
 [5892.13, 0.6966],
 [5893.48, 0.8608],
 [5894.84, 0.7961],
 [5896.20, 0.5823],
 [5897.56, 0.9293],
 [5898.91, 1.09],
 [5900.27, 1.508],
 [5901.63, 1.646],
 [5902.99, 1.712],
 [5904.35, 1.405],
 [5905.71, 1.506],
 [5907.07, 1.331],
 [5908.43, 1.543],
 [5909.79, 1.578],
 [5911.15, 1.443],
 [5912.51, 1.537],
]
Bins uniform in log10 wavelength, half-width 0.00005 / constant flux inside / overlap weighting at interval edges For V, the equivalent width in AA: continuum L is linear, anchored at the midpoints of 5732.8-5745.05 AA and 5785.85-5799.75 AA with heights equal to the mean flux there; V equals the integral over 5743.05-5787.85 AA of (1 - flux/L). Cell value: 0.5 AA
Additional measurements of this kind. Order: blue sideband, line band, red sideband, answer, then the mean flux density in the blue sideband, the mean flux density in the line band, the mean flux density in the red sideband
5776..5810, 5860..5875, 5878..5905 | -3.9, 1.8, 1.66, 1.16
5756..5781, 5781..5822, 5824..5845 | -3.7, 1.73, 1.85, 1.67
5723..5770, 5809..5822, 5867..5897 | -3.7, 1.74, 1.91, 1.25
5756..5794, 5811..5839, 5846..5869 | -1.9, 1.73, 1.79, 1.63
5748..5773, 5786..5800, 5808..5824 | 0.5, 1.75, 1.77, 1.88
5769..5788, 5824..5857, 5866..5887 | -1.5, 1.72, 1.66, 1.5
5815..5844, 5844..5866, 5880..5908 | -1.8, 1.77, 1.66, 1.16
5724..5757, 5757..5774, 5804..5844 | -0.2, 1.73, 1.76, 1.77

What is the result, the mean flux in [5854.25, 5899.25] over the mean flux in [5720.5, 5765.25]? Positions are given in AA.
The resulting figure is 0.78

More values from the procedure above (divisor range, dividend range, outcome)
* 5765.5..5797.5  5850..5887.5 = 0.89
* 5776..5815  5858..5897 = 0.76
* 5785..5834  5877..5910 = 0.68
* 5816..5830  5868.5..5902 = 0.64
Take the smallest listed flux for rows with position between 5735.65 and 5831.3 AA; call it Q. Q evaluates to 0.95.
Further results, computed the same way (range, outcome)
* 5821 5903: 0.5823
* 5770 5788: 1.573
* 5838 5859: 1.267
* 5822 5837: 1.178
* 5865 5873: 1.344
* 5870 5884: 1.269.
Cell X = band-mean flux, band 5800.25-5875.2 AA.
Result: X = 1.73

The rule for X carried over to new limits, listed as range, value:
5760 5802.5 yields 1.77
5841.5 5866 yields 1.66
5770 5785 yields 1.71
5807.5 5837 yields 1.79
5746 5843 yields 1.77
